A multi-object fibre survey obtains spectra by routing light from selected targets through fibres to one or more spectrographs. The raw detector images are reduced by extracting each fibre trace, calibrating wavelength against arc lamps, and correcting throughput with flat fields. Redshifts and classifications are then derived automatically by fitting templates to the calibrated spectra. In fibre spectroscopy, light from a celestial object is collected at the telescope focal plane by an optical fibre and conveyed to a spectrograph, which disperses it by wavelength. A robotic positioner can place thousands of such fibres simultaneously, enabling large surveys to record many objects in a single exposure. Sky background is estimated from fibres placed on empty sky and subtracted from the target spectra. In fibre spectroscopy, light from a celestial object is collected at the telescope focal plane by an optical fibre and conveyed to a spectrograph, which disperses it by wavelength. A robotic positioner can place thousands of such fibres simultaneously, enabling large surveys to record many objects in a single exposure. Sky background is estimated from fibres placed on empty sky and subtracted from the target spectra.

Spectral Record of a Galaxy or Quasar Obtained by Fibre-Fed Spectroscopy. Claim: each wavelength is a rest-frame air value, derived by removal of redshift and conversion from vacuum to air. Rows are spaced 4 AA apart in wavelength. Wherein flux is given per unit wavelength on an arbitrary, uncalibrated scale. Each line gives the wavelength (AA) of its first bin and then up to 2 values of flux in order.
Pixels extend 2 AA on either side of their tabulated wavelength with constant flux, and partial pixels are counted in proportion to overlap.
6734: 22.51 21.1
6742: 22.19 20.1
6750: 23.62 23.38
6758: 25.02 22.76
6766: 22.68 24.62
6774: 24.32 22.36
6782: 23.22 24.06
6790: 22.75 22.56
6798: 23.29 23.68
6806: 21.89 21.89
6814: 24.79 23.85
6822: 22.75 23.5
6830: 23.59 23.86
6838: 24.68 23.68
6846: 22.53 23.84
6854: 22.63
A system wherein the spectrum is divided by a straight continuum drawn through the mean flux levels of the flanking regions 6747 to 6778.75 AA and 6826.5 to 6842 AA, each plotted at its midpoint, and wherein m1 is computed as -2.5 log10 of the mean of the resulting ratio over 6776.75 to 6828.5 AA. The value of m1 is 0.029 mag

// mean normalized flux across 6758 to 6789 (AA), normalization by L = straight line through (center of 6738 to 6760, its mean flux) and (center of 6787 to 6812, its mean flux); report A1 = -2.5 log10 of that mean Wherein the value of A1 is -0.04 mag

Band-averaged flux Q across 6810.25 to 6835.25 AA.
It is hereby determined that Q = 23.6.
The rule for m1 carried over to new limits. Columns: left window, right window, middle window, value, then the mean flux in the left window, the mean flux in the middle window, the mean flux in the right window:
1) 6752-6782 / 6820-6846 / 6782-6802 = 0.02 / 23.6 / 23.2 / 23.6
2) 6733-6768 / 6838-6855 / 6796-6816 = 0.00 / 22.6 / 23.1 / 23.4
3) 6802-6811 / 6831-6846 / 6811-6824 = -0.04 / 22.3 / 23.6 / 23.8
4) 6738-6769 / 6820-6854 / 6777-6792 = -0.01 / 22.8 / 23.1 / 23.5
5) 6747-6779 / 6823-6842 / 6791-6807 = 0.04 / 23.5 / 22.9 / 23.8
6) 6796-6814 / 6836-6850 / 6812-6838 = -0.02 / 22.9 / 23.8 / 23.7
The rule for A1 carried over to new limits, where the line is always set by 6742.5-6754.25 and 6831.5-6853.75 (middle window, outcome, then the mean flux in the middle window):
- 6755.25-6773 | -0.06 mag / 23.8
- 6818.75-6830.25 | 0.00 mag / 23.3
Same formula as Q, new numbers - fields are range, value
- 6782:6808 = 23.1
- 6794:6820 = 23.2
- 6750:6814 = 23.3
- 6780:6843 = 23.4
